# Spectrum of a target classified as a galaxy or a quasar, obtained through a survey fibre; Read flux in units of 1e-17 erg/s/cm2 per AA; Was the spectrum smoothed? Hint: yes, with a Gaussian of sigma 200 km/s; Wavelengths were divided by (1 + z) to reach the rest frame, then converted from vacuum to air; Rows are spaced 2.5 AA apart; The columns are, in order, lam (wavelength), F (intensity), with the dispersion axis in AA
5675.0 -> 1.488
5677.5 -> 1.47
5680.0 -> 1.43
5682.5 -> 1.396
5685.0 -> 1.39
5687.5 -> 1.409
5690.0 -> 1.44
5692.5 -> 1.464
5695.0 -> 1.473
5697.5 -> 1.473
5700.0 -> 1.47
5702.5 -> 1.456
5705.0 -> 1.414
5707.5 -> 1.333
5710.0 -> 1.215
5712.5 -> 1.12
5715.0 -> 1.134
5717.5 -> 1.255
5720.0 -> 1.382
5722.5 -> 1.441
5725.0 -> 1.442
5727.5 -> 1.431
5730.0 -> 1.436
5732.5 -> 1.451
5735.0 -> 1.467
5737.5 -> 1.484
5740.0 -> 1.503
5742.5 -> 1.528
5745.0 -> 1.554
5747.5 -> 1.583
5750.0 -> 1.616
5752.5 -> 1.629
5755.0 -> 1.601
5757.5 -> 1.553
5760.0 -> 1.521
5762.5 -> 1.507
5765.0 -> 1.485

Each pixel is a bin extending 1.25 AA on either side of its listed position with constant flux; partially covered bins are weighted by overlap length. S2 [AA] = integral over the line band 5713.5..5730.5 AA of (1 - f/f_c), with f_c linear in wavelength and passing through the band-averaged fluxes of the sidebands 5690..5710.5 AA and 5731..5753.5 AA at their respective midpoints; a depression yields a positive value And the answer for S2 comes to 1.5 AA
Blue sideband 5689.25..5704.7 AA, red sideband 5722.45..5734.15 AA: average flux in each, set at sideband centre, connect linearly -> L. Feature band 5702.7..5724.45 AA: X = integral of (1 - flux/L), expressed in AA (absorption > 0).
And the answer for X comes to 2.3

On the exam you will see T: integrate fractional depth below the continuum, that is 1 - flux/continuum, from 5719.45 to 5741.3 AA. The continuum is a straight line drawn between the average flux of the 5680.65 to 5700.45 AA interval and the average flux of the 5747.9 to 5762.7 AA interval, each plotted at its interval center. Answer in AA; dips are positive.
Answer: 1.04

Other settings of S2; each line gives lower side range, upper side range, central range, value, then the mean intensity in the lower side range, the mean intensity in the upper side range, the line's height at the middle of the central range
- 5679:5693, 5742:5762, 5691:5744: 3.3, 1.42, 1.57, 1.49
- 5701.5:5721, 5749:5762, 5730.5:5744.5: -0.3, 1.29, 1.58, 1.46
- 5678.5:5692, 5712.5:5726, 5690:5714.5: -0.2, 1.42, 1.31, 1.36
